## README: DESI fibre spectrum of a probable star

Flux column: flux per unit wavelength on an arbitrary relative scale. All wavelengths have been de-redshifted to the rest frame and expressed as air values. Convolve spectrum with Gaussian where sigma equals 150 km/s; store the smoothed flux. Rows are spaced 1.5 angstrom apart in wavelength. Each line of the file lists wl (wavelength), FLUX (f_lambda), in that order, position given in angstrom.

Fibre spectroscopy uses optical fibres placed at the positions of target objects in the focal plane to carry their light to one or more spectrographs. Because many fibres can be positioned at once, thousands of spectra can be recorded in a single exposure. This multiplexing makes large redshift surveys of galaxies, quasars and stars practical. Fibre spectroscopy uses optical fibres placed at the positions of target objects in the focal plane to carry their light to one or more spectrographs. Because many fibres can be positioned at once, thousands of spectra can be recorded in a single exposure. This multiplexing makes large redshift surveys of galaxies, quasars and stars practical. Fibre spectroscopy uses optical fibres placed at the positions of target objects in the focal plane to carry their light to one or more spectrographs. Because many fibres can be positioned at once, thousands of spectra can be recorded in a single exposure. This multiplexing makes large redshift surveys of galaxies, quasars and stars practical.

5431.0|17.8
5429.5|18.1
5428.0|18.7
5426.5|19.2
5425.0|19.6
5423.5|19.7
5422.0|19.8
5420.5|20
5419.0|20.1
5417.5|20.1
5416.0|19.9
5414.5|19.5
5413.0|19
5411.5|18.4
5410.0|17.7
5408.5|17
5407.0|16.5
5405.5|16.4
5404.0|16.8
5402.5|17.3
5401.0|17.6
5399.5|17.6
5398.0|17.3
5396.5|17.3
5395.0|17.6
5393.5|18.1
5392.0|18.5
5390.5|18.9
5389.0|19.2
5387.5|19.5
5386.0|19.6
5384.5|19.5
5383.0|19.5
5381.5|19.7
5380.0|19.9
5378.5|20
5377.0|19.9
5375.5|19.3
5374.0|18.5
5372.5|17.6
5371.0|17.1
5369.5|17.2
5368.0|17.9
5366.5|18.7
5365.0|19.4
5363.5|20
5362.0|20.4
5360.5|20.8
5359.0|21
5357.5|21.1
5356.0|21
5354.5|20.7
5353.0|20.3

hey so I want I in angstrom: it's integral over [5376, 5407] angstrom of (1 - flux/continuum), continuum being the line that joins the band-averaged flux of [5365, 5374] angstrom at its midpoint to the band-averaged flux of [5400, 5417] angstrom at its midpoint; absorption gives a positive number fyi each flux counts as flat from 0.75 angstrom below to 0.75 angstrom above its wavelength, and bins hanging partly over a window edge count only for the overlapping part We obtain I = -1.0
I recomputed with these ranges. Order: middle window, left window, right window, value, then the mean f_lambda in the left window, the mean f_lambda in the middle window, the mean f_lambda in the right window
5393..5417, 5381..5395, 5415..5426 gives 2.1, 19.1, 17.8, 19.9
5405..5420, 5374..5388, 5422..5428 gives 0.7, 19.6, 18.5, 19.4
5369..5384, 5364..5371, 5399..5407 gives -0.8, 18.2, 18.9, 17.1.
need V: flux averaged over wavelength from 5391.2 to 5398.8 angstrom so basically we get 17.8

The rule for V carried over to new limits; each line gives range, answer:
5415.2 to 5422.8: 20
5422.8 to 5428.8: 19.3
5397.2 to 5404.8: 17.3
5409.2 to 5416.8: 18.9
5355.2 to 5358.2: 21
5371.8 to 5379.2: 19.1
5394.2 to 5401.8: 17.5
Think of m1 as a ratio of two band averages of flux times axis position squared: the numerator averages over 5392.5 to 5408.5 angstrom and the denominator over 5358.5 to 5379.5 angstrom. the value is 0.91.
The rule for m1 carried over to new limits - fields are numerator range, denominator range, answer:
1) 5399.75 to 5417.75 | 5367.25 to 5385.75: 0.96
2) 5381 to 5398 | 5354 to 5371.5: 0.97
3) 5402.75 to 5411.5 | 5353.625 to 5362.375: 0.83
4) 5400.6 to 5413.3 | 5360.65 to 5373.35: 0.94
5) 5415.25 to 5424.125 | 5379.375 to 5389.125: 1.03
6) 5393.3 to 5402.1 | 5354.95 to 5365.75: 0.87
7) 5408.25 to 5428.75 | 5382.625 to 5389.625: 1.00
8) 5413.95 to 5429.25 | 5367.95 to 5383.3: 1.06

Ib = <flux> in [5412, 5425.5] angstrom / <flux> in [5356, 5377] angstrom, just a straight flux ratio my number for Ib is 1.02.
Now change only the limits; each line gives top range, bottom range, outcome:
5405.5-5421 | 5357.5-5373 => 0.98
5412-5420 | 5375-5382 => 1.00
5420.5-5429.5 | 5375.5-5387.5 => 0.98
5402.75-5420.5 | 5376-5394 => 0.95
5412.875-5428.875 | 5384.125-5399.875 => 1.06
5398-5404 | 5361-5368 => 0.89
